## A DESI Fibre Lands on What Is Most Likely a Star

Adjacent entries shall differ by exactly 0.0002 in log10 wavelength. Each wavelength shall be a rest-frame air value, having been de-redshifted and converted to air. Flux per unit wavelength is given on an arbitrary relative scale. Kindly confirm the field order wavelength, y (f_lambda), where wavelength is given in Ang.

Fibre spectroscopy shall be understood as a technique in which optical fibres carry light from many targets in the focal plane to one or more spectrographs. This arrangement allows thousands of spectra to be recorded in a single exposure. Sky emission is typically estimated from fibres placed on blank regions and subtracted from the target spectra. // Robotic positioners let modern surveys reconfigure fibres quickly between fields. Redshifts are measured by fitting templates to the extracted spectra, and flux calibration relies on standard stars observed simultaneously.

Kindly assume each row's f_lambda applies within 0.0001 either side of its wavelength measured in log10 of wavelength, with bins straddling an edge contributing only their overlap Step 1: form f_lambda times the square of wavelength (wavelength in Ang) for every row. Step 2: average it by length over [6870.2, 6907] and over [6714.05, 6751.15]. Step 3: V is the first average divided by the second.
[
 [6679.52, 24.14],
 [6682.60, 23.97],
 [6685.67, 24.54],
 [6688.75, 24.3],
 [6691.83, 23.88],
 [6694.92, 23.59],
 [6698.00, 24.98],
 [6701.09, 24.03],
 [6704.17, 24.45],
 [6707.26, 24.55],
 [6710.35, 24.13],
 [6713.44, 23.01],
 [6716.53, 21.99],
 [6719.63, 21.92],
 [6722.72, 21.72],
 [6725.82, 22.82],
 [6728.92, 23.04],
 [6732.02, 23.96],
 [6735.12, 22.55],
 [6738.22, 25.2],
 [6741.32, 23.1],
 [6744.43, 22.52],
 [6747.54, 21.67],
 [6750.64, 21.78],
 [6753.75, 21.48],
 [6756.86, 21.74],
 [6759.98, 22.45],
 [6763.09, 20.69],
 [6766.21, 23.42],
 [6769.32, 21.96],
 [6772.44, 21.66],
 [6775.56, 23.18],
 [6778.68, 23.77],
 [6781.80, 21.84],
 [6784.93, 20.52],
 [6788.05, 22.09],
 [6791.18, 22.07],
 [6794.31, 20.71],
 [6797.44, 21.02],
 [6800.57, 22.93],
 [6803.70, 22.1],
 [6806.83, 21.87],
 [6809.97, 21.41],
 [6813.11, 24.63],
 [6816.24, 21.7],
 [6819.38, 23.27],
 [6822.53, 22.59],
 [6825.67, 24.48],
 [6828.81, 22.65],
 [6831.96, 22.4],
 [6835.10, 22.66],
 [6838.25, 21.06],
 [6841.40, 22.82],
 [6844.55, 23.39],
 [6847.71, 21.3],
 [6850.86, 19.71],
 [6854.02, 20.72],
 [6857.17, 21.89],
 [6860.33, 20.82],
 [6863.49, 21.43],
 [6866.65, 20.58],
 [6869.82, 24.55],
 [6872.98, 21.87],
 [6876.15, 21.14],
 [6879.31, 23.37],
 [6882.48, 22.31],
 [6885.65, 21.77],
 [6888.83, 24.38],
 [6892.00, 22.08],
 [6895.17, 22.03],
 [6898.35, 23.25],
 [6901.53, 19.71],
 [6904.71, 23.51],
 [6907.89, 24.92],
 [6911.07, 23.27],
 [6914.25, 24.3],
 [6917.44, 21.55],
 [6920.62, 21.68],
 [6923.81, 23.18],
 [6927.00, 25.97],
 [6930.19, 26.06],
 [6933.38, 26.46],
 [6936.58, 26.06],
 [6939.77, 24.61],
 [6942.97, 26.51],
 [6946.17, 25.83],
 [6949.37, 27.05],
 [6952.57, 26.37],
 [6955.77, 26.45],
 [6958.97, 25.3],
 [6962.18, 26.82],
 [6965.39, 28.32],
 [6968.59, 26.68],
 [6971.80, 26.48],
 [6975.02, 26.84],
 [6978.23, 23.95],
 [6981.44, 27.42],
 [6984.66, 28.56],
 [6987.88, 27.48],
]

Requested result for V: 1.0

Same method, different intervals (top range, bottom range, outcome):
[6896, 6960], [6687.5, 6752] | 1.12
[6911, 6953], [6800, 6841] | 1.14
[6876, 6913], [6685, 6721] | 1.01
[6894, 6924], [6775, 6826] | 1.05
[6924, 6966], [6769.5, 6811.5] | 1.25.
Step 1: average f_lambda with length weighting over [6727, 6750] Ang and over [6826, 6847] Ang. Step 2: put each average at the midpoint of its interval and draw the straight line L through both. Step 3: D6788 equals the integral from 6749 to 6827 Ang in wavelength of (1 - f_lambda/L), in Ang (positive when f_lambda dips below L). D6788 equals 2.10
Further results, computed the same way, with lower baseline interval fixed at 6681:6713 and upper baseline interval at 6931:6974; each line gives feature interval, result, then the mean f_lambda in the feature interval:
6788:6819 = 3.7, 22.1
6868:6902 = 4.4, 22.5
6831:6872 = 6.0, 21.8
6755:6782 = 2.7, 22.3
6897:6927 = 3.5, 23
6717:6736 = 1.4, 22.6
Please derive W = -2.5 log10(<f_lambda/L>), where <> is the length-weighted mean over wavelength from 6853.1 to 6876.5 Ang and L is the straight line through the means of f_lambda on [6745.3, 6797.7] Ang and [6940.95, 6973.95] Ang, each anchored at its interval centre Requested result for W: 0.12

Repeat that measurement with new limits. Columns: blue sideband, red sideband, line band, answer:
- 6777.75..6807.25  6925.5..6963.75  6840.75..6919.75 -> 0.10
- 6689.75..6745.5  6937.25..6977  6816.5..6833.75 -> 0.08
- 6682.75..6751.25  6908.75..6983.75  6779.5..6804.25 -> 0.11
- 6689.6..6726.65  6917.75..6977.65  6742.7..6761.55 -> 0.09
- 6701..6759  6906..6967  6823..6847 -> 0.06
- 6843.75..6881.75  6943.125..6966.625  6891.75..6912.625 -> 0.05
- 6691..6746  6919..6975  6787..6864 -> 0.12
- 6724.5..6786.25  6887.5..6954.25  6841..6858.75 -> 0.09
